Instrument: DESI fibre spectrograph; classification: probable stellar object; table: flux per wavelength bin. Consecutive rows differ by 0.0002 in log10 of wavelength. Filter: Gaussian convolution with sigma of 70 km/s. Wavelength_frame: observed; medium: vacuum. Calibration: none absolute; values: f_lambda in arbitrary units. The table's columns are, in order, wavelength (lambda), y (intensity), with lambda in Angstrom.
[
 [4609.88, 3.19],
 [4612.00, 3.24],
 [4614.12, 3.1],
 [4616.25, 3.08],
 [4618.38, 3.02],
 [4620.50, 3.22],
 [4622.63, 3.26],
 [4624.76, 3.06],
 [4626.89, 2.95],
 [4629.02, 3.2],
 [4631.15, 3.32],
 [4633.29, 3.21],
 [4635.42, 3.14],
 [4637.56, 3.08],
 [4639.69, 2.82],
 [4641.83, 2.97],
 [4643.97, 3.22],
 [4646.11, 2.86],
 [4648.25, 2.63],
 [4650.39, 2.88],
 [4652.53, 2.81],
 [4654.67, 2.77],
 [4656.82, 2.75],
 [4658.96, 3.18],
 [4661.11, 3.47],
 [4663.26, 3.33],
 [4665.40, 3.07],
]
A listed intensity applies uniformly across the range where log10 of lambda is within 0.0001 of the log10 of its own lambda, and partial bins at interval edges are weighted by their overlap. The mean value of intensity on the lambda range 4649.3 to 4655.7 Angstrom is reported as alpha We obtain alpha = 2.82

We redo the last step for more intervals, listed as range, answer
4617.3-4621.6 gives 3.12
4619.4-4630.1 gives 3.14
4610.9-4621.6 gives 3.13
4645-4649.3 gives 2.75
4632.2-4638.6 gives 3.14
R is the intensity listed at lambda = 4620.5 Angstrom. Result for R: 3.22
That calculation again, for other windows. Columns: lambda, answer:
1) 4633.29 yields 3.21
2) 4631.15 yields 3.32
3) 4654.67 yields 2.77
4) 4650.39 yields 2.88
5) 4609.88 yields 3.19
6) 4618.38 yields 3.02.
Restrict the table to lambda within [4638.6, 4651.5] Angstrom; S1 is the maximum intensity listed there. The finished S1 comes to 3.22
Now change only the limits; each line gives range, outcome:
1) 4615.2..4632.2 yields 3.32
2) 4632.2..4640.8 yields 3.21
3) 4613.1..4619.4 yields 3.1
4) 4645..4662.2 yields 3.47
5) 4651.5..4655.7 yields 2.81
